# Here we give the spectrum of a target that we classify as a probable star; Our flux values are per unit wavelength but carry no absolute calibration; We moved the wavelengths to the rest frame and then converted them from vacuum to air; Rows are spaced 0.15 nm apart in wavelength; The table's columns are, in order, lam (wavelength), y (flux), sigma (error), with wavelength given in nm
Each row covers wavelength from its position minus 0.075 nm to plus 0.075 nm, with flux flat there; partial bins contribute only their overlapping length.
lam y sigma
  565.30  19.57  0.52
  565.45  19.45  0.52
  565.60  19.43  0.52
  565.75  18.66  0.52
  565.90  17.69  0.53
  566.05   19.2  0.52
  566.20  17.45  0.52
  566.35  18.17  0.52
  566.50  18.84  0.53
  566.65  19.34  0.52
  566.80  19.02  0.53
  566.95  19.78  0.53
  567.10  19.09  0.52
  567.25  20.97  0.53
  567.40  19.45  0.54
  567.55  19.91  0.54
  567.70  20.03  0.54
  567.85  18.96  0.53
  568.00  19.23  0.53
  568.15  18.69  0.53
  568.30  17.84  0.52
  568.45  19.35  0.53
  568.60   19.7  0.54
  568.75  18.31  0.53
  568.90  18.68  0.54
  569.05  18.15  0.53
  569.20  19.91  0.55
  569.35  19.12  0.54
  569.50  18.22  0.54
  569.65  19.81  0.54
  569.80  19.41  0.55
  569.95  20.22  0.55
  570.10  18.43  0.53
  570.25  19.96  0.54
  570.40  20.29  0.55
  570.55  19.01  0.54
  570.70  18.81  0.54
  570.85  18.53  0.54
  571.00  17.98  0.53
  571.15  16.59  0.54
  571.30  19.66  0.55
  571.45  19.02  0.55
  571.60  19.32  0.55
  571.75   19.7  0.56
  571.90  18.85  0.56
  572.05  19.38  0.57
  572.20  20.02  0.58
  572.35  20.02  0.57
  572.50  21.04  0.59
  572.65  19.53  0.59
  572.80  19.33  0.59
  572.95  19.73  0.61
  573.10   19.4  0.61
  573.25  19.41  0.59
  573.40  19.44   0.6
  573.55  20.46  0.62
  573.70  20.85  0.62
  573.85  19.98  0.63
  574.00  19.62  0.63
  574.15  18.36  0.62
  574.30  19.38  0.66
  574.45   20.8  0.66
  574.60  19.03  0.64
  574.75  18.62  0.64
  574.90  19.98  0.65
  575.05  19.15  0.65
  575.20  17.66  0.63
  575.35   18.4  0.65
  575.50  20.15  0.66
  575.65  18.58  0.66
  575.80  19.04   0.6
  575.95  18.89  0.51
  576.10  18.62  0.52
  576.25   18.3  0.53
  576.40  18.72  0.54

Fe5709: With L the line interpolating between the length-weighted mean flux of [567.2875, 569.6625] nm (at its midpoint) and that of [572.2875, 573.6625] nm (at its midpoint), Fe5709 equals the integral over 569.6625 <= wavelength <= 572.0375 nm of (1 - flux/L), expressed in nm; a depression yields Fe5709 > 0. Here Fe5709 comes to 0.05 nm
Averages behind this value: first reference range 19.1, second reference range 19.8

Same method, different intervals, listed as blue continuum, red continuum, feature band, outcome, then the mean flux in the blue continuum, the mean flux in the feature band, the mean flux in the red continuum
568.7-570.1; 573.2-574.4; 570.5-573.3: 0.030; 19.1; 19.2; 19.7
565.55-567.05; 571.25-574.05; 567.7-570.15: 0.015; 18.8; 19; 19.7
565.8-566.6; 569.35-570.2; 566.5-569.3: -0.073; 18.3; 19.2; 19.2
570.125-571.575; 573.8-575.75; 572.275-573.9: -0.074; 18.9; 19.9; 19.2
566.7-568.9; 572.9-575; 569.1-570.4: -0.001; 19.3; 19.4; 19.6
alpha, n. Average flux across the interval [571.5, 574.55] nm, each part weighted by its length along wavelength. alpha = 19.7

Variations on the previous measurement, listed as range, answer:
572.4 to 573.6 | 19.8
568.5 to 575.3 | 19.3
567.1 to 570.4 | 19.3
